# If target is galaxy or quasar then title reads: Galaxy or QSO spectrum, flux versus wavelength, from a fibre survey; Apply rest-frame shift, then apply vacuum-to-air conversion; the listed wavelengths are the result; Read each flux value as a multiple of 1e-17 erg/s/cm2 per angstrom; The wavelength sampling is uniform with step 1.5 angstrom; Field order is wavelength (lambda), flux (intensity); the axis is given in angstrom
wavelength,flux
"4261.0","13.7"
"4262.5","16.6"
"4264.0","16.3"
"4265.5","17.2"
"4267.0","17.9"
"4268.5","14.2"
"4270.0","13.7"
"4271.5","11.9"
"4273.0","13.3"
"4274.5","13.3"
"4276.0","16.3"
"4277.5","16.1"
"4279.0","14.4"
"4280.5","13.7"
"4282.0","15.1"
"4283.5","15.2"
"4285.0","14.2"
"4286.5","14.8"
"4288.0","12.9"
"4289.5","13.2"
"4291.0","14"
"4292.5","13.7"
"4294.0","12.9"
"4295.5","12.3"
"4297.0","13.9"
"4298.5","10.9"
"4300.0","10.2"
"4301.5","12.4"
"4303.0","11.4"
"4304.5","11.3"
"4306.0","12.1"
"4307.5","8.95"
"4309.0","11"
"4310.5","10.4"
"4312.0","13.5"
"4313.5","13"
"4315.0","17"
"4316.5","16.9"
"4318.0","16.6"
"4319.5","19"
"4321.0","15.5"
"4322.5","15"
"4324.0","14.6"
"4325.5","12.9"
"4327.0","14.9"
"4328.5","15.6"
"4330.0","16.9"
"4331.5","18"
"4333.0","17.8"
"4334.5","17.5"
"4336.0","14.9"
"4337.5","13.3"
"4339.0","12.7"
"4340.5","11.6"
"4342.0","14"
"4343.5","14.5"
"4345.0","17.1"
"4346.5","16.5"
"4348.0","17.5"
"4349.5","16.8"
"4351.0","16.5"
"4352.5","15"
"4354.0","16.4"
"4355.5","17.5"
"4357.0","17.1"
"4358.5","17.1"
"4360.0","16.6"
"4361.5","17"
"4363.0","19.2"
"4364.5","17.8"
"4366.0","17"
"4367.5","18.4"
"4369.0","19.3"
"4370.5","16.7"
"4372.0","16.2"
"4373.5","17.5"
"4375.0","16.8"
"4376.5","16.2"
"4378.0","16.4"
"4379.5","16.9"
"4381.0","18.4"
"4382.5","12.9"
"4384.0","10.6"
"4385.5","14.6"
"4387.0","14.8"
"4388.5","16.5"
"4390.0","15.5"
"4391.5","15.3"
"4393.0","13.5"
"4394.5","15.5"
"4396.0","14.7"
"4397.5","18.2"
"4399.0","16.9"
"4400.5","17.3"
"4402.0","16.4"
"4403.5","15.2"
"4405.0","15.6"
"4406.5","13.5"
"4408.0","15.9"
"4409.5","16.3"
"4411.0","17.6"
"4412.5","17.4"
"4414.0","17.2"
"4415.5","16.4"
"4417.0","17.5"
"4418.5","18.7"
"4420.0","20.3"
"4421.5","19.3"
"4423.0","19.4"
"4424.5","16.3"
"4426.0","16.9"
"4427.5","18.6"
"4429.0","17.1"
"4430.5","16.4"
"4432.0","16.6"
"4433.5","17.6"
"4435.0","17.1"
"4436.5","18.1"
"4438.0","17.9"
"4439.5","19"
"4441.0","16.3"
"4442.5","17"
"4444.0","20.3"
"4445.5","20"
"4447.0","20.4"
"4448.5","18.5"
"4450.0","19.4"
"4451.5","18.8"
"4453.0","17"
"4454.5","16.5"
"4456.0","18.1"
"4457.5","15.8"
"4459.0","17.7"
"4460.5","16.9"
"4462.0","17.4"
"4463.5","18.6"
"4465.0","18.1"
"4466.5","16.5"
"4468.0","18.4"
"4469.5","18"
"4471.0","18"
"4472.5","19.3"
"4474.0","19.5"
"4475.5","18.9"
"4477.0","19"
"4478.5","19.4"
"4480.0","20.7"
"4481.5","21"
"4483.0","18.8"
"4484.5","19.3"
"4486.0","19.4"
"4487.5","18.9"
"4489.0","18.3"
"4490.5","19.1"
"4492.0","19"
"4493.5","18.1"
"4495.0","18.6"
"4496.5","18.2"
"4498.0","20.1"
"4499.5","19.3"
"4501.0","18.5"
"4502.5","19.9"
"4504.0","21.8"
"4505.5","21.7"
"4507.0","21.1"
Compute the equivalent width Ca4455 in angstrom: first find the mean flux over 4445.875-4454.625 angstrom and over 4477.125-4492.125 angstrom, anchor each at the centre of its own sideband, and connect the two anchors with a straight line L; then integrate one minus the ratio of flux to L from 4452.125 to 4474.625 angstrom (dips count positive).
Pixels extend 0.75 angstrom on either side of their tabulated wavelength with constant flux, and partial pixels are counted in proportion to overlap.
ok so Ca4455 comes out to 1.4 angstrom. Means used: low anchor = 18.6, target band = 17.7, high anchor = 19.4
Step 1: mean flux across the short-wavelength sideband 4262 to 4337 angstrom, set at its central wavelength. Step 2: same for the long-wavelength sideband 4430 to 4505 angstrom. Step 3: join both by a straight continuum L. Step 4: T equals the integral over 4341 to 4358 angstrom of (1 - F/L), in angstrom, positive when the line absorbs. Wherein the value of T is -0.7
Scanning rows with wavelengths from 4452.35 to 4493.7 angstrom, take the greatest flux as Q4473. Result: 21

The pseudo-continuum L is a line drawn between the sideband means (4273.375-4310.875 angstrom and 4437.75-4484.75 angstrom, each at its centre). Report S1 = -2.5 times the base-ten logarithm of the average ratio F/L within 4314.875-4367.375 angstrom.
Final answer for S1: -0.11 mag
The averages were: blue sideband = 13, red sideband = 18.4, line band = 16.1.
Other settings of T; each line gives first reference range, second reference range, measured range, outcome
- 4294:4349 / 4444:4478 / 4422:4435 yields 0.0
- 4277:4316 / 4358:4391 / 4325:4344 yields -0.4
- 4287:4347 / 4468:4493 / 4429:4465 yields 0.4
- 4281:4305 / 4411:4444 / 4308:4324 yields -0.9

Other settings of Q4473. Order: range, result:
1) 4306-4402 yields 19.3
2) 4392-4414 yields 18.2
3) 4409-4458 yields 20.4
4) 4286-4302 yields 14.8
